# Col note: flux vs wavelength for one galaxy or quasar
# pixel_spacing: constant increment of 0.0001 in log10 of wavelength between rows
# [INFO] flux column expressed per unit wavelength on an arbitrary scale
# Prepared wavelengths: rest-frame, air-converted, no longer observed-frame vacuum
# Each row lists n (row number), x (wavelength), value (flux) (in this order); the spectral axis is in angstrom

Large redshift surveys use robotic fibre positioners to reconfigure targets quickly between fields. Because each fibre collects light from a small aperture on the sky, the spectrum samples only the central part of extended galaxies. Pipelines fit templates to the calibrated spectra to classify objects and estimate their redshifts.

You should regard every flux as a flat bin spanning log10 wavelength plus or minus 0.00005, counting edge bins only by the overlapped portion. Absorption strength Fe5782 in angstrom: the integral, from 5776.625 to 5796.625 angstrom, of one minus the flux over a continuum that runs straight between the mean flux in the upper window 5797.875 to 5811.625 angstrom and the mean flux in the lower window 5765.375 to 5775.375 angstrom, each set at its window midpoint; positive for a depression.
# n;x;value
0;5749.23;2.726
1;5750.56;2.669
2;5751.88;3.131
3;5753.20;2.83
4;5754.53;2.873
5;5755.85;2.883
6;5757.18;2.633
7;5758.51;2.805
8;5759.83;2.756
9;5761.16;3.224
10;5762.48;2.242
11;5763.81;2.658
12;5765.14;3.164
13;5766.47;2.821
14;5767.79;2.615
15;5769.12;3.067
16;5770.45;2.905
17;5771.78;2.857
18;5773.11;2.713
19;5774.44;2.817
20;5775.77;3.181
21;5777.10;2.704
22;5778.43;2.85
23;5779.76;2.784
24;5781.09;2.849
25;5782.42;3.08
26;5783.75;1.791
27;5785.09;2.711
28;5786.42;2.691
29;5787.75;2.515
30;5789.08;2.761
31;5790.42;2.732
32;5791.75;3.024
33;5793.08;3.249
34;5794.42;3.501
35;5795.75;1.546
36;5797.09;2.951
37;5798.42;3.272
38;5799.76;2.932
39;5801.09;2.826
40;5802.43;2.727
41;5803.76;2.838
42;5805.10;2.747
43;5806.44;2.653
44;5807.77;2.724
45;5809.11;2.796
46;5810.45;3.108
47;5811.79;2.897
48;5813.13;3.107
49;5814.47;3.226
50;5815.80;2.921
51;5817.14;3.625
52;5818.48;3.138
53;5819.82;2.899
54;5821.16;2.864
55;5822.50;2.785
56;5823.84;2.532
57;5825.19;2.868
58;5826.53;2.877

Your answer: 0.9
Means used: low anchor 2.85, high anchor 2.86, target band 2.72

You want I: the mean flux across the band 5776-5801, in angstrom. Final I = 2.78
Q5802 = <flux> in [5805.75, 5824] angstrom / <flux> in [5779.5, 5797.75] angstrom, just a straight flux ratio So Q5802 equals 1.09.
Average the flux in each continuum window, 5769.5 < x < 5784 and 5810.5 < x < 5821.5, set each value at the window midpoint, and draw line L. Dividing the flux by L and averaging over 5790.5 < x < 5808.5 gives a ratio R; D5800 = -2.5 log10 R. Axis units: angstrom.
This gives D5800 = 0.05 mag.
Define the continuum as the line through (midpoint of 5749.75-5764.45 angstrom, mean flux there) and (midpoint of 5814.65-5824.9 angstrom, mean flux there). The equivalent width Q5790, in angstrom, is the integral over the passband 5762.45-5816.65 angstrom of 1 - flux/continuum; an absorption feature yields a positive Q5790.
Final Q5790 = 1.10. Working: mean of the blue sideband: 2.79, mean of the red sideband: 2.98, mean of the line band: 2.83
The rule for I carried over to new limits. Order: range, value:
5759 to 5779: 2.84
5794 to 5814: 2.84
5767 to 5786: 2.78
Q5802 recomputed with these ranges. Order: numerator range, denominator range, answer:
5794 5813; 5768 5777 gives 0.98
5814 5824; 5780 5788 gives 1.15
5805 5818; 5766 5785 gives 1.07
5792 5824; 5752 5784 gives 1.04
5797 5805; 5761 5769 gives 1.05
